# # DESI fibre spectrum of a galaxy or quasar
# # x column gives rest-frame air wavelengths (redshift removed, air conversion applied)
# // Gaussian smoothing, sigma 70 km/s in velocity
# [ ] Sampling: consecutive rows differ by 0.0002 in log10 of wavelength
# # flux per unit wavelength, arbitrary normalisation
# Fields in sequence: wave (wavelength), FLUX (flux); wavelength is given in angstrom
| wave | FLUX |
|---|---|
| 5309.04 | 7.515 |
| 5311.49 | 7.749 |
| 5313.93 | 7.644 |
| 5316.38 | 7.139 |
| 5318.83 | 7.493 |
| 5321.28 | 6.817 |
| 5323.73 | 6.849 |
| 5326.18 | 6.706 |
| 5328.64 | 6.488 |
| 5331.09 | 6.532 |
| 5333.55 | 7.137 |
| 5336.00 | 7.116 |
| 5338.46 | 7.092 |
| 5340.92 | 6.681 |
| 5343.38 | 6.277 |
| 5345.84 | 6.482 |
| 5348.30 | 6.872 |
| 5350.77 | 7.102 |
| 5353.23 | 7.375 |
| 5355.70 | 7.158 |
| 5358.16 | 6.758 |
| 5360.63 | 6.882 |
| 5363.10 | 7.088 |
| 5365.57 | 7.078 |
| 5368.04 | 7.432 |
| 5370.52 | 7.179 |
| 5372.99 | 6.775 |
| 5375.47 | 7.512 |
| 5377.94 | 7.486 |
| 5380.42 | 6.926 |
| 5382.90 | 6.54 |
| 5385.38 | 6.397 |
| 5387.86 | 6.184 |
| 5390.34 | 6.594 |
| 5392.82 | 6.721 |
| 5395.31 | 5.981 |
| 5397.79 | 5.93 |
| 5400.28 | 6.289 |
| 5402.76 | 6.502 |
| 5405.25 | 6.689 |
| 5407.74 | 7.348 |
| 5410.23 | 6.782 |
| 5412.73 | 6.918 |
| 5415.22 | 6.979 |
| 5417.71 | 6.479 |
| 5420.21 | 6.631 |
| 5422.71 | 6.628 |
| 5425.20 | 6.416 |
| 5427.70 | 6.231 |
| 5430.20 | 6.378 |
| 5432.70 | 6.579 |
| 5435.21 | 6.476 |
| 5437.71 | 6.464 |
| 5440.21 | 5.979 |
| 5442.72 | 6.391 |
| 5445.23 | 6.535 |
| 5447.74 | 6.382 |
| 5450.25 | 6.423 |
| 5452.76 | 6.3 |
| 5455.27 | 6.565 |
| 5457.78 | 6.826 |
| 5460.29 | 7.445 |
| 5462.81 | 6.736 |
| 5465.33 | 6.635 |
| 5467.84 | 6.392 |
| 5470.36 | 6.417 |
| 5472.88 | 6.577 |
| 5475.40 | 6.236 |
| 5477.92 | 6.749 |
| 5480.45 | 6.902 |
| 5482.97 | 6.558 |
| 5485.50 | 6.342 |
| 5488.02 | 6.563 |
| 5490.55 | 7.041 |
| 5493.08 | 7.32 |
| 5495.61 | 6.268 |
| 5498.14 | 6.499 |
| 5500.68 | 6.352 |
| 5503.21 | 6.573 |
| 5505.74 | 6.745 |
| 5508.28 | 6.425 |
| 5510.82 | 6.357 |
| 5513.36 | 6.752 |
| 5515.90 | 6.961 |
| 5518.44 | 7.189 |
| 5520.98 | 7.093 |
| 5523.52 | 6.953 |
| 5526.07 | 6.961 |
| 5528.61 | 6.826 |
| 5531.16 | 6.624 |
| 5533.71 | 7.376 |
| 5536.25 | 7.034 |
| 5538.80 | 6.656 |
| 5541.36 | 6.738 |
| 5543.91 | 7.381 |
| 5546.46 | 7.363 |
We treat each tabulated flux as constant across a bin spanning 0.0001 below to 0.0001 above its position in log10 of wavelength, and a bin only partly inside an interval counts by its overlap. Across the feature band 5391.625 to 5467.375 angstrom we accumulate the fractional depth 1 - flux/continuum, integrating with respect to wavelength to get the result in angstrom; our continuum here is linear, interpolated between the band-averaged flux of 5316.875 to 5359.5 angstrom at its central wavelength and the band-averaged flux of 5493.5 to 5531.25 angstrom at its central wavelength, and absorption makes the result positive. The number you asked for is 2.73 angstrom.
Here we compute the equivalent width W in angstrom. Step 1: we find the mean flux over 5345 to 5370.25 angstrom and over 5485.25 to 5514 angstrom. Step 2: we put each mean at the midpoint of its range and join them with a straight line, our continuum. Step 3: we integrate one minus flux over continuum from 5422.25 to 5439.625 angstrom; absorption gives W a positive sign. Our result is 1.0 angstrom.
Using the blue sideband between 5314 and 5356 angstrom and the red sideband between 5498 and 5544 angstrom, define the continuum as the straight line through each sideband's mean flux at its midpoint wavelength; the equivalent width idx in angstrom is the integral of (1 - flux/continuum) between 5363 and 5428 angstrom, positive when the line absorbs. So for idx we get 1.4 angstrom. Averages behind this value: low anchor 6.91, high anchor 6.81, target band 6.73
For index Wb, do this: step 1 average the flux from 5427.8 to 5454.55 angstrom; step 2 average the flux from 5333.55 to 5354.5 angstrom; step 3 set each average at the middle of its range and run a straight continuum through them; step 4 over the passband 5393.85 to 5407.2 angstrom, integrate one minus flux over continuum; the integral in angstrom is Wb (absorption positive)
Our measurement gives 0.5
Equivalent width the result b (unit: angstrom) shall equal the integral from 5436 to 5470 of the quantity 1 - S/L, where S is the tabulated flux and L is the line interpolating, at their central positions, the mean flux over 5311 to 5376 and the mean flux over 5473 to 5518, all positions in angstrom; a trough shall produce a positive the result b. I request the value 1.0 angstrom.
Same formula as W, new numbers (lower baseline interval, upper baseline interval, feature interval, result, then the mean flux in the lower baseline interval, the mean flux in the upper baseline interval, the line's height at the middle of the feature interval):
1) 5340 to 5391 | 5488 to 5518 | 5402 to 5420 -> 0.03 angstrom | 6.9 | 6.67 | 6.82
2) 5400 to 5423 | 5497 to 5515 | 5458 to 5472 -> -0.21 angstrom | 6.75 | 6.54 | 6.63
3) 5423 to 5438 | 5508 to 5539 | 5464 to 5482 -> 0.22 angstrom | 6.44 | 6.88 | 6.64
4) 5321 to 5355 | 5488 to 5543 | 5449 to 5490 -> 1.16 angstrom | 6.83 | 6.8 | 6.8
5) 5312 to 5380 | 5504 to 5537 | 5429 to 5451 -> 1.69 angstrom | 7.01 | 6.86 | 6.93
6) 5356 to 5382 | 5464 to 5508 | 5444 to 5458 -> 0.55 angstrom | 7.11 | 6.59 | 6.75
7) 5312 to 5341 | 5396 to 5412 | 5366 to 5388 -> -0.82 angstrom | 7.01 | 6.58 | 6.73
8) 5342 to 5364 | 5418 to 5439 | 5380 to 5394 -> 0.34 angstrom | 6.88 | 6.47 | 6.7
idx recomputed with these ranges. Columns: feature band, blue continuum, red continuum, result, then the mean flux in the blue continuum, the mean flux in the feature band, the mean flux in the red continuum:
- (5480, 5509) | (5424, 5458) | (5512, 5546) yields 0.53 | 6.41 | 6.63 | 6.97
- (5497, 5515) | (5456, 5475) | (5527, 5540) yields 0.75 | 6.69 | 6.54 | 6.91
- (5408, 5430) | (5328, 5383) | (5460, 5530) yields 0.62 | 6.97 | 6.65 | 6.7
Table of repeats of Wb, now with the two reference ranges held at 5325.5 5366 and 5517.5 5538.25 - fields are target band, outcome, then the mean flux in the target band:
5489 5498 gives 0.20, 6.82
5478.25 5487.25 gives 0.45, 6.61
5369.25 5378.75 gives -0.47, 7.23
